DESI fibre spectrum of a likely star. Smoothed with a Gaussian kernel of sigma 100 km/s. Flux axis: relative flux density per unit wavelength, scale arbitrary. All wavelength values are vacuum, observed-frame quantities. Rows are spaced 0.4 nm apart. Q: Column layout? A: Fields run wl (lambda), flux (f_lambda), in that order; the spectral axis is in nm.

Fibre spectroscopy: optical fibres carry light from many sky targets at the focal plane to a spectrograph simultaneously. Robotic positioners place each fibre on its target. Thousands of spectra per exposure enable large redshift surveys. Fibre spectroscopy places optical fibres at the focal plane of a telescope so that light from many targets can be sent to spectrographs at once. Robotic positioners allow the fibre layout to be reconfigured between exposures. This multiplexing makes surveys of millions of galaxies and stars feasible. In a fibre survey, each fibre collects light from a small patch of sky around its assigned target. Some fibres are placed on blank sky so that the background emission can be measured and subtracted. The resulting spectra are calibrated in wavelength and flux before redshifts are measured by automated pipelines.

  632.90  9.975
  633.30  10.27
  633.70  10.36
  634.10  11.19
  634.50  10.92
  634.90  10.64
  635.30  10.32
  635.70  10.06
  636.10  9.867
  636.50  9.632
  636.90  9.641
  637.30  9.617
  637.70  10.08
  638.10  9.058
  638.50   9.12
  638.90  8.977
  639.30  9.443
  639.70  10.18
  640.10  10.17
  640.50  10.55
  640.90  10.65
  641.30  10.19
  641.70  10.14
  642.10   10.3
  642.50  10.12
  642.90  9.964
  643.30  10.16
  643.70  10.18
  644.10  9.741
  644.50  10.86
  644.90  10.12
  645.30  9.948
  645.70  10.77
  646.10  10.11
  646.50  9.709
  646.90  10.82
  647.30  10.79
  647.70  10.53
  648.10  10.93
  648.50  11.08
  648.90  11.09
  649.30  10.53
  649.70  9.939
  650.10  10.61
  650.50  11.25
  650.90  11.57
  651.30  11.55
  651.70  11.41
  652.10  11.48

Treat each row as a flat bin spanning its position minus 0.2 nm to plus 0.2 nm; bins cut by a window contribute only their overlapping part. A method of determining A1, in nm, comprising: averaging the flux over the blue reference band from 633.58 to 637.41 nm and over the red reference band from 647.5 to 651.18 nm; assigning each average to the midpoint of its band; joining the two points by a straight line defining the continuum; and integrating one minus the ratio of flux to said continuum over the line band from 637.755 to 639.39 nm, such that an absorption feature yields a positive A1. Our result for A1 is 0.183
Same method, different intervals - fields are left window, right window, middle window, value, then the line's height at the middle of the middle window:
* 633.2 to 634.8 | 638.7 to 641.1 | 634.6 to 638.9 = 0.244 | 10.4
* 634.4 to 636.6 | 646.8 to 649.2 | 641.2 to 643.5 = 0.094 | 10.6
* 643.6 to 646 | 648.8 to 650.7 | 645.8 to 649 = -0.045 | 10.5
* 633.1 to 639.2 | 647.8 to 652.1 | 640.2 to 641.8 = -0.007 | 10.3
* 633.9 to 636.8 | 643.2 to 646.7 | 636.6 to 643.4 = 0.245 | 10.3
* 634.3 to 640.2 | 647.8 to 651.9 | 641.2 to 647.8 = 0.151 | 10.5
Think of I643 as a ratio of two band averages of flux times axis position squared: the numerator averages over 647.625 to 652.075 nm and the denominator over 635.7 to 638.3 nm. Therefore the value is 1.2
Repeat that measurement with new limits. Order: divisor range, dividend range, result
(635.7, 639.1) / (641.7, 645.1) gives 1.09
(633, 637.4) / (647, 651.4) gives 1.11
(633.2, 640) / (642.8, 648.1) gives 1.06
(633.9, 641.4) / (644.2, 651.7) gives 1.10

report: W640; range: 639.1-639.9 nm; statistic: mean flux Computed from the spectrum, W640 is 9.81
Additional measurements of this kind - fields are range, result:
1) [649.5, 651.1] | 10.8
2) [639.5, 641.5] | 10.3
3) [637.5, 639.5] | 9.34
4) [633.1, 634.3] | 10.6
